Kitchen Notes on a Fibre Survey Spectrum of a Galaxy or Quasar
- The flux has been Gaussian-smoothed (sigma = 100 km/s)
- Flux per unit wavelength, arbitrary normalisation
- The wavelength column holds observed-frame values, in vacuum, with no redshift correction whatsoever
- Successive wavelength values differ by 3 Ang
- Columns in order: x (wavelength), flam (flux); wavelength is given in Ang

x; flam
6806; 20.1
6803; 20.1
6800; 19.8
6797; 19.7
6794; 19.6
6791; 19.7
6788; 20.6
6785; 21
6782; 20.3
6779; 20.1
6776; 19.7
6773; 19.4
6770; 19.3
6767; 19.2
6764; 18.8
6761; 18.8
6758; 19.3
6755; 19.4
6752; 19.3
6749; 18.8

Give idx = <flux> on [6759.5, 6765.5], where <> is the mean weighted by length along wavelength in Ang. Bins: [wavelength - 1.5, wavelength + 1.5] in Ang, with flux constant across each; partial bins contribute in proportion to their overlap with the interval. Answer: 18.8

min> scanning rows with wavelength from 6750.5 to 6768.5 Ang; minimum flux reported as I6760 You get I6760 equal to 18.8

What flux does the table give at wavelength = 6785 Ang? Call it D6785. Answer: 21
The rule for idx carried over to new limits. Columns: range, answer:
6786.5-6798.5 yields 19.9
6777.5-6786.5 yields 20.5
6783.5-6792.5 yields 20.4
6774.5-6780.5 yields 19.9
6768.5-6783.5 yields 19.8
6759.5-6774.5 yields 19.1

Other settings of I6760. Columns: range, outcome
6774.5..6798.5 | 19.6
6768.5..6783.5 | 19.3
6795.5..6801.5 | 19.7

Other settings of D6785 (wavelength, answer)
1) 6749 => 18.8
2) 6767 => 19.2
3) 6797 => 19.7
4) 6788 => 20.6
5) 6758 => 19.3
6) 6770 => 19.3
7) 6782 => 20.3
